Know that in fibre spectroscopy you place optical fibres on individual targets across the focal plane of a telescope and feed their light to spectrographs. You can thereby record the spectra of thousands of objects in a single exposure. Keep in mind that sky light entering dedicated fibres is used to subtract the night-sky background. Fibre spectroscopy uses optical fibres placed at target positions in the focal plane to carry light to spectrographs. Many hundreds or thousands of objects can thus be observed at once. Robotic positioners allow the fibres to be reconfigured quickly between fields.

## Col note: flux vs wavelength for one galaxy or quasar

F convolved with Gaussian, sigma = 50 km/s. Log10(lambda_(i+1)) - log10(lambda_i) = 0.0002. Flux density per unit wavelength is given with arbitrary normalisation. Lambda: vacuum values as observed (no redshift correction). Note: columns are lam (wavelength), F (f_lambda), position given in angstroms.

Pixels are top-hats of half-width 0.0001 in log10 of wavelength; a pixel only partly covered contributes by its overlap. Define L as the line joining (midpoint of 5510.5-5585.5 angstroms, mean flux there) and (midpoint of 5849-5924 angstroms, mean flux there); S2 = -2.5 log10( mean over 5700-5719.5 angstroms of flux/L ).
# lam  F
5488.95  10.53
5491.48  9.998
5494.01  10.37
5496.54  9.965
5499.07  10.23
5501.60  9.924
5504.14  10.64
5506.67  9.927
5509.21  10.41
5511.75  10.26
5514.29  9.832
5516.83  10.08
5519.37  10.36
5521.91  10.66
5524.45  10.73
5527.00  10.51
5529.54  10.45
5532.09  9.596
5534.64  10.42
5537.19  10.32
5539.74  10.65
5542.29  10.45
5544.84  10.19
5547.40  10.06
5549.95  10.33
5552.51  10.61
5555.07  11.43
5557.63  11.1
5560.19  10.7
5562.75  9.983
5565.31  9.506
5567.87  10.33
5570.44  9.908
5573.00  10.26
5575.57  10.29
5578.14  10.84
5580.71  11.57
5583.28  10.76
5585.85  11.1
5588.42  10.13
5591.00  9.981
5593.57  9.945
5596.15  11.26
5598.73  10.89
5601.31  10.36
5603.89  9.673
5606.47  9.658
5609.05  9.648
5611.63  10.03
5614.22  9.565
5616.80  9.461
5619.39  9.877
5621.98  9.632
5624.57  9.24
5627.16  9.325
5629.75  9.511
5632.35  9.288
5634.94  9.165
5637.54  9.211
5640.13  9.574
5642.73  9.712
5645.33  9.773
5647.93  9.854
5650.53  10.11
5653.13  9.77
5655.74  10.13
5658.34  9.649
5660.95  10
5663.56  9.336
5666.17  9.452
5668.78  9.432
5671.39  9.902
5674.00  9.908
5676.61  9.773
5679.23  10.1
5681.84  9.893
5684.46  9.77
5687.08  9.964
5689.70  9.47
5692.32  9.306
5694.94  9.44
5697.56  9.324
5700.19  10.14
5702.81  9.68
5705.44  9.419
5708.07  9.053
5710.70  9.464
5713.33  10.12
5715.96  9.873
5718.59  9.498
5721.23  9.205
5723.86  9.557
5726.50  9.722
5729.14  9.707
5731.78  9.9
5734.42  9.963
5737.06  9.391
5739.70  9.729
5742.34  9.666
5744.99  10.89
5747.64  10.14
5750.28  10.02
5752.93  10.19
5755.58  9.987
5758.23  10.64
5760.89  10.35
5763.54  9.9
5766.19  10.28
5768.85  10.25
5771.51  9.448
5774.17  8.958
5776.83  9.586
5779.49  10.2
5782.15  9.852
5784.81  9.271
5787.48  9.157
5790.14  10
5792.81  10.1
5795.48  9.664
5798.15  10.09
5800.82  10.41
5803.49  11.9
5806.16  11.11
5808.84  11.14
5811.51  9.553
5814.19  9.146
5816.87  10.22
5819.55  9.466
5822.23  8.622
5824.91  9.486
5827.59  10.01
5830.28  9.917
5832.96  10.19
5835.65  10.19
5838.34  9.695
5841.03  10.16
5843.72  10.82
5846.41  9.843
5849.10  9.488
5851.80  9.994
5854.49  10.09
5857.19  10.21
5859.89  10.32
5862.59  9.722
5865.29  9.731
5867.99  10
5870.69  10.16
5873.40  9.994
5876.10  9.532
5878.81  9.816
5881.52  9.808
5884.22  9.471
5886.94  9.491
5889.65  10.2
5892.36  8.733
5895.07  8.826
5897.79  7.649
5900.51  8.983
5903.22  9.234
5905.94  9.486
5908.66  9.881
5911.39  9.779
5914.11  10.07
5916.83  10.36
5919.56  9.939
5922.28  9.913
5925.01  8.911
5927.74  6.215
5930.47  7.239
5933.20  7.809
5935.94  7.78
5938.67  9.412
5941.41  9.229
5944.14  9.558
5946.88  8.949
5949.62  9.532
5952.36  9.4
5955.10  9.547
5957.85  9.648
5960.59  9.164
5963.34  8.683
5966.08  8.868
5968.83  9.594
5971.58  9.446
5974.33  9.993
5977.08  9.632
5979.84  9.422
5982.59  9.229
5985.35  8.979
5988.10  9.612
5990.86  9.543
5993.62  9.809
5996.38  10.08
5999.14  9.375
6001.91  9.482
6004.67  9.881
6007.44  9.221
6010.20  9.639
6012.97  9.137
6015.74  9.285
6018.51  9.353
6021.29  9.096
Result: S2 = 0.05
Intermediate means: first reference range 10.4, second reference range 9.67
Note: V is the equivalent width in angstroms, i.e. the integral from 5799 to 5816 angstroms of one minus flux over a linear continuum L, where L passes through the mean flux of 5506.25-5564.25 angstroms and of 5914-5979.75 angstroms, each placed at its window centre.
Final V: -1.7 angstroms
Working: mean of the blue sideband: 10.4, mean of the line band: 10.5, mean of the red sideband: 9.11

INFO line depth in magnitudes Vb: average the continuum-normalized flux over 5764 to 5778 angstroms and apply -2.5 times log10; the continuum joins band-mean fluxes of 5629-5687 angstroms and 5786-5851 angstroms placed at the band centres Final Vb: 0.02 mag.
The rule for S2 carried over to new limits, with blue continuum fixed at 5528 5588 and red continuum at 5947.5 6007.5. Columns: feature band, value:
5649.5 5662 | 0.03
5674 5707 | 0.05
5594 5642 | 0.06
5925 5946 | 0.16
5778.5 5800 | 0.01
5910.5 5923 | -0.05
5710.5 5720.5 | 0.04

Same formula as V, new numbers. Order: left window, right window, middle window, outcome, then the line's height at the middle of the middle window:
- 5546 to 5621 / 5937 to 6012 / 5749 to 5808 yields -1.2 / 9.88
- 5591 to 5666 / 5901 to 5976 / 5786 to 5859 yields -4.9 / 9.4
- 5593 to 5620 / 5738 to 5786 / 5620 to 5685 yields 2.3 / 10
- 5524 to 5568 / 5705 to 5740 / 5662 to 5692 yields 0.3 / 9.82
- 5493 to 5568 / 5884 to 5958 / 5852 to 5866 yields -1.1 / 9.3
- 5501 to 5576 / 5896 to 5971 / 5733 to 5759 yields -1.0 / 9.67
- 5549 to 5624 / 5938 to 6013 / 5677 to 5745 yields 2.3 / 10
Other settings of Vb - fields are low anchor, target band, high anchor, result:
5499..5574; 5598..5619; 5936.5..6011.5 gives 0.03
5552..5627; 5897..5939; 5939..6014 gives 0.07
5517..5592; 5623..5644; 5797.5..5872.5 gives 0.11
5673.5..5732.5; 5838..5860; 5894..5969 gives -0.09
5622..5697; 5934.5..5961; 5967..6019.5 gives 0.04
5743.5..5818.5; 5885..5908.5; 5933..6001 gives 0.06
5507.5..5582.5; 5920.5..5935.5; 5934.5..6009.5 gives 0.18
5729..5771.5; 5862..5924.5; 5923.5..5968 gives -0.06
